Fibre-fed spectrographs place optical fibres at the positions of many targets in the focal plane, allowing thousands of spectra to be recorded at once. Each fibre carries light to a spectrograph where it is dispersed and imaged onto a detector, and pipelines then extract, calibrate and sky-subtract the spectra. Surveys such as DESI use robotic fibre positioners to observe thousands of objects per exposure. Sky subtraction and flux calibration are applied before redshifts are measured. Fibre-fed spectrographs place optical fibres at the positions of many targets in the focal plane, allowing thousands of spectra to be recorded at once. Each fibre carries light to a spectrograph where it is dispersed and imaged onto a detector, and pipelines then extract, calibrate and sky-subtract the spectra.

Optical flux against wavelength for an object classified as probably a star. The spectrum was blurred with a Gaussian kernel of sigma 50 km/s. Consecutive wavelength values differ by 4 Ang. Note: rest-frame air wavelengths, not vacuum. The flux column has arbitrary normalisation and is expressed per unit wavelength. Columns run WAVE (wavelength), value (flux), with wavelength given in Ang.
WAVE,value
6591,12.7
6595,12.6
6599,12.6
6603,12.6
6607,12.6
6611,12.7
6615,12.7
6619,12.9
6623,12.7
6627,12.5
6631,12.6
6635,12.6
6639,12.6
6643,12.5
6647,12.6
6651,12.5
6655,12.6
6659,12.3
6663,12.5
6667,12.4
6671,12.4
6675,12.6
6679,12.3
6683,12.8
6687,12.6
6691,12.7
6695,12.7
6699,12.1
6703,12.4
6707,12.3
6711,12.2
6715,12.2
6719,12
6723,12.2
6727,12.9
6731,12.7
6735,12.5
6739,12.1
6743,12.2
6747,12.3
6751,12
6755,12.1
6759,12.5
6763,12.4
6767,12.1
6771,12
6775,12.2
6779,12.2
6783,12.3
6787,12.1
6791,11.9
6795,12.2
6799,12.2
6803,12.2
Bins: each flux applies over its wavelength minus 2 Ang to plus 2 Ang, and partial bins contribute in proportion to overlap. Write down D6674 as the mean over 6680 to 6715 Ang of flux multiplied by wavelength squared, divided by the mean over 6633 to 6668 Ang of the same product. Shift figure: 1.0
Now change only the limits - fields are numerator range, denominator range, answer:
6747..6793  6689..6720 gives 1.01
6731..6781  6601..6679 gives 1.01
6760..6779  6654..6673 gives 1.01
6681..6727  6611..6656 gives 1.00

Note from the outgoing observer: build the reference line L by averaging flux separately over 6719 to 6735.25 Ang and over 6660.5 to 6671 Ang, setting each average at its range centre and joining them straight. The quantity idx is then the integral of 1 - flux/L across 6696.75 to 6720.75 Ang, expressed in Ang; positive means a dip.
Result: 0.5 Ang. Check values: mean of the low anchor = 12.4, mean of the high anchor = 12.5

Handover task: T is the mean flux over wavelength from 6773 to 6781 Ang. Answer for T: 12.2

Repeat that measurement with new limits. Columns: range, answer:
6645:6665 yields 12.5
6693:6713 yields 12.3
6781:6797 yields 12.1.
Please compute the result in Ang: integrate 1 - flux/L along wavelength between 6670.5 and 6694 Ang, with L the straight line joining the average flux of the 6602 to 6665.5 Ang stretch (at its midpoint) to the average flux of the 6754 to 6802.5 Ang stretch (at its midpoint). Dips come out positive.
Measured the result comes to -0.24 Ang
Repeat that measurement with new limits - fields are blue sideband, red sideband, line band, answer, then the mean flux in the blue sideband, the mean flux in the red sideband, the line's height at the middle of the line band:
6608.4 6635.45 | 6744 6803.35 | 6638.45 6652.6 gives 0.1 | 12.7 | 12.2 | 12.6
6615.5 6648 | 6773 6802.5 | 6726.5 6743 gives -0.2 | 12.6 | 12.2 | 12.3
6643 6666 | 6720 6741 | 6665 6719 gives 0.2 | 12.5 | 12.5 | 12.5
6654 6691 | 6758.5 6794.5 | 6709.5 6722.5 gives 0.2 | 12.5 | 12.2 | 12.4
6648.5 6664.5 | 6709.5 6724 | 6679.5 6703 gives -0.5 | 12.5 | 12.1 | 12.3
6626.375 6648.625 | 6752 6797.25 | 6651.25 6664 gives 0.0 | 12.6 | 12.2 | 12.5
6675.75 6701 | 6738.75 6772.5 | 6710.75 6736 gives -0.1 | 12.5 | 12.2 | 12.4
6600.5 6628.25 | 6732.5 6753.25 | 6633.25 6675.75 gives 0.1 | 12.7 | 12.2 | 12.5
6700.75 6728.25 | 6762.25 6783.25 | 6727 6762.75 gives -0.3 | 12.3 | 12.2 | 12.2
